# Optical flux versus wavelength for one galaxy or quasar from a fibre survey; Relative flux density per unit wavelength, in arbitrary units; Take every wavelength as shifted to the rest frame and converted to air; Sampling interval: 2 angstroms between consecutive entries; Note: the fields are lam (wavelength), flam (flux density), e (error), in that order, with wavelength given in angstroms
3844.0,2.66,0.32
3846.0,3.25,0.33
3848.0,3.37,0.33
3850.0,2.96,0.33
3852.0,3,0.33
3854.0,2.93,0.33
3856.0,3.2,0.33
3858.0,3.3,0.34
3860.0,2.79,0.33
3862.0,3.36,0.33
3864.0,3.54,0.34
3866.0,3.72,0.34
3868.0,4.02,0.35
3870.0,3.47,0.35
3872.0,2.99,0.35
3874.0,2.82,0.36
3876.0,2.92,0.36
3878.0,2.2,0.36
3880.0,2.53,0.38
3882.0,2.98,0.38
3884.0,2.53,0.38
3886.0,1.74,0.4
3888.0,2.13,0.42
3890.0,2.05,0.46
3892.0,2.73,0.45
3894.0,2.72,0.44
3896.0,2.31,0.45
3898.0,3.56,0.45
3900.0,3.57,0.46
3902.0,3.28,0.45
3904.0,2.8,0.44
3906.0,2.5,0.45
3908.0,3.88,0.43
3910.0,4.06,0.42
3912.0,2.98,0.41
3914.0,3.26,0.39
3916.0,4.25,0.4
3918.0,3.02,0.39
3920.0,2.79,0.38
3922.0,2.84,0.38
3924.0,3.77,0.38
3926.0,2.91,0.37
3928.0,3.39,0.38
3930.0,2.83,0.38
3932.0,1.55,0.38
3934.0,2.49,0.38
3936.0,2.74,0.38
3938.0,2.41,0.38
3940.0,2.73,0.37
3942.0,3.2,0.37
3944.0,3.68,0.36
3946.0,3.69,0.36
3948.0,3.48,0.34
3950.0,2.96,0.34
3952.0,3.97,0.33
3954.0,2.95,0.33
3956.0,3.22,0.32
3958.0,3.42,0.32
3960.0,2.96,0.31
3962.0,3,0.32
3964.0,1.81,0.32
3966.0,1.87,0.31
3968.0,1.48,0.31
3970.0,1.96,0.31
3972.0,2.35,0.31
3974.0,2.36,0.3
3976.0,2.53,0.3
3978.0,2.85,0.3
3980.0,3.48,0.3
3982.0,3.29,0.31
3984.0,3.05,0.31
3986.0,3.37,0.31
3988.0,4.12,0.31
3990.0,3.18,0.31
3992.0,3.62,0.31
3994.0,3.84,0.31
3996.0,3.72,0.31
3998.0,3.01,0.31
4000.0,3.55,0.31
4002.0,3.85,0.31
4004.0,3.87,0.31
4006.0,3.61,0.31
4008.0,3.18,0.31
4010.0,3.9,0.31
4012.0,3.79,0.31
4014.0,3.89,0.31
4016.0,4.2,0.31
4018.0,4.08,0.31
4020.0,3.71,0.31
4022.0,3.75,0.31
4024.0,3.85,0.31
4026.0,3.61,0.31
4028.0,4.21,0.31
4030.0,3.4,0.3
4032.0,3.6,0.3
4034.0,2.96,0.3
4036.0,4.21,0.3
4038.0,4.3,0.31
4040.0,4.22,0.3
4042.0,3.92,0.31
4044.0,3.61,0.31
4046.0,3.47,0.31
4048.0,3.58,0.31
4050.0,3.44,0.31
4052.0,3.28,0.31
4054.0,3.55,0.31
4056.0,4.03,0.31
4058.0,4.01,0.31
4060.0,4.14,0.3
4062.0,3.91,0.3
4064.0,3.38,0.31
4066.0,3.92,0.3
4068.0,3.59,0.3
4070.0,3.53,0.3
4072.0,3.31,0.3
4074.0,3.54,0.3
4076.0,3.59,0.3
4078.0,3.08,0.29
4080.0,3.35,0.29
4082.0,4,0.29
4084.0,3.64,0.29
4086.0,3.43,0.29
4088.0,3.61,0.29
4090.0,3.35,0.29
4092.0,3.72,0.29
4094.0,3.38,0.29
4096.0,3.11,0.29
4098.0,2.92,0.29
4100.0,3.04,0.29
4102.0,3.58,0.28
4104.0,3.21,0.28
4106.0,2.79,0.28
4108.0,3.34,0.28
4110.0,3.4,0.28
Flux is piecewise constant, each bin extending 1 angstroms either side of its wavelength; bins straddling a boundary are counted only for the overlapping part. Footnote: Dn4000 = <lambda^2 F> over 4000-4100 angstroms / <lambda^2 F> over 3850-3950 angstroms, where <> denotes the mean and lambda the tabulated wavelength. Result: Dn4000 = 1.31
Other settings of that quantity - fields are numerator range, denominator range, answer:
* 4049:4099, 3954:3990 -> 1.34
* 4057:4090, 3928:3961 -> 1.27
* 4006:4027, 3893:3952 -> 1.28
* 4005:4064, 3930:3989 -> 1.37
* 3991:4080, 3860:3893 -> 1.40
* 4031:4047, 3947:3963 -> 1.22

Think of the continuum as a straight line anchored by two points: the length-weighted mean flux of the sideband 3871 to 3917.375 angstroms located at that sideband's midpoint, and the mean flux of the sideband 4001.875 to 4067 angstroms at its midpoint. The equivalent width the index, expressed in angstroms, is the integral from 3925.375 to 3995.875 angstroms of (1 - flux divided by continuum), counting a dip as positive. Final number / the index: 7.9 angstroms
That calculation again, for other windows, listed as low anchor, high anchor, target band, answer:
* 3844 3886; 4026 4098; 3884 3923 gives 2.6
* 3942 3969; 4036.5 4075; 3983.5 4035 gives -4.3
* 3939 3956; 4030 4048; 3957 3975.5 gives 5.7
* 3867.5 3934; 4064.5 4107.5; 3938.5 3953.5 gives -1.4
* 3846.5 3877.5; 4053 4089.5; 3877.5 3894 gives 4.4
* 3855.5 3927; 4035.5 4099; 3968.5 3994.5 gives 2.4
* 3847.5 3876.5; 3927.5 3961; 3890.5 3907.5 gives 1.1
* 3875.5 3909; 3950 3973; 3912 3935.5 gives -2.7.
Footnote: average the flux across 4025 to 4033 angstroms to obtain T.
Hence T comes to 3.7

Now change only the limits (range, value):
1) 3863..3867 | 3.63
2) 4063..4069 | 3.63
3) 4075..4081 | 3.34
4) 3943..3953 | 3.56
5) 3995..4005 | 3.6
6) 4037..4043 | 4.15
